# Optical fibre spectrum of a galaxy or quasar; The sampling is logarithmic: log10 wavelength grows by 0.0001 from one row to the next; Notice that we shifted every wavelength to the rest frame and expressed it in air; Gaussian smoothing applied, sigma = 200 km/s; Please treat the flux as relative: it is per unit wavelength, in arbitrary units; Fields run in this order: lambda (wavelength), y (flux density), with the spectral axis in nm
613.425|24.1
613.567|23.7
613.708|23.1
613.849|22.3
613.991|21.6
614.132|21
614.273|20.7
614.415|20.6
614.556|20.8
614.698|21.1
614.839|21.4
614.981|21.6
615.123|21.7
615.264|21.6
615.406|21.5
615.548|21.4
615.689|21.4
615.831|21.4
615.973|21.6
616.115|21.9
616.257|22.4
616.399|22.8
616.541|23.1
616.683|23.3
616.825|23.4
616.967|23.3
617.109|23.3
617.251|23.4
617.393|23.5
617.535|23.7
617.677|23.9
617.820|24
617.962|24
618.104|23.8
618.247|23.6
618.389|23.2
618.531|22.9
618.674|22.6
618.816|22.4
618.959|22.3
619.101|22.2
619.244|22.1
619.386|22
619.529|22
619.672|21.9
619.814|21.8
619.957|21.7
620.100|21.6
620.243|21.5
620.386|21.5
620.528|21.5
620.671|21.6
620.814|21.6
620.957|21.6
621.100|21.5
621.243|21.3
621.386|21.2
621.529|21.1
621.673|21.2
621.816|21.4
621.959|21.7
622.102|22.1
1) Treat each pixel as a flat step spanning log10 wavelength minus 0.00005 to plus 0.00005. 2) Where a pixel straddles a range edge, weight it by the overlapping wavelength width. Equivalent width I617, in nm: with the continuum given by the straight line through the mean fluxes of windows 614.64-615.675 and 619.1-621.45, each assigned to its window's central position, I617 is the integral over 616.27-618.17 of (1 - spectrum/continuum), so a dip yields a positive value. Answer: -0.17 nm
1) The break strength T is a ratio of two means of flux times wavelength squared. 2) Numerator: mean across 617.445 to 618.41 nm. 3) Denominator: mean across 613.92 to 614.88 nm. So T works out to 1.14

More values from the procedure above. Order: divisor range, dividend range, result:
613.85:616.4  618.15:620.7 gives 1.05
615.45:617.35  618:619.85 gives 1.01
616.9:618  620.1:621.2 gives 0.92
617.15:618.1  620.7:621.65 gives 0.91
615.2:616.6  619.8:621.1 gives 1.00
